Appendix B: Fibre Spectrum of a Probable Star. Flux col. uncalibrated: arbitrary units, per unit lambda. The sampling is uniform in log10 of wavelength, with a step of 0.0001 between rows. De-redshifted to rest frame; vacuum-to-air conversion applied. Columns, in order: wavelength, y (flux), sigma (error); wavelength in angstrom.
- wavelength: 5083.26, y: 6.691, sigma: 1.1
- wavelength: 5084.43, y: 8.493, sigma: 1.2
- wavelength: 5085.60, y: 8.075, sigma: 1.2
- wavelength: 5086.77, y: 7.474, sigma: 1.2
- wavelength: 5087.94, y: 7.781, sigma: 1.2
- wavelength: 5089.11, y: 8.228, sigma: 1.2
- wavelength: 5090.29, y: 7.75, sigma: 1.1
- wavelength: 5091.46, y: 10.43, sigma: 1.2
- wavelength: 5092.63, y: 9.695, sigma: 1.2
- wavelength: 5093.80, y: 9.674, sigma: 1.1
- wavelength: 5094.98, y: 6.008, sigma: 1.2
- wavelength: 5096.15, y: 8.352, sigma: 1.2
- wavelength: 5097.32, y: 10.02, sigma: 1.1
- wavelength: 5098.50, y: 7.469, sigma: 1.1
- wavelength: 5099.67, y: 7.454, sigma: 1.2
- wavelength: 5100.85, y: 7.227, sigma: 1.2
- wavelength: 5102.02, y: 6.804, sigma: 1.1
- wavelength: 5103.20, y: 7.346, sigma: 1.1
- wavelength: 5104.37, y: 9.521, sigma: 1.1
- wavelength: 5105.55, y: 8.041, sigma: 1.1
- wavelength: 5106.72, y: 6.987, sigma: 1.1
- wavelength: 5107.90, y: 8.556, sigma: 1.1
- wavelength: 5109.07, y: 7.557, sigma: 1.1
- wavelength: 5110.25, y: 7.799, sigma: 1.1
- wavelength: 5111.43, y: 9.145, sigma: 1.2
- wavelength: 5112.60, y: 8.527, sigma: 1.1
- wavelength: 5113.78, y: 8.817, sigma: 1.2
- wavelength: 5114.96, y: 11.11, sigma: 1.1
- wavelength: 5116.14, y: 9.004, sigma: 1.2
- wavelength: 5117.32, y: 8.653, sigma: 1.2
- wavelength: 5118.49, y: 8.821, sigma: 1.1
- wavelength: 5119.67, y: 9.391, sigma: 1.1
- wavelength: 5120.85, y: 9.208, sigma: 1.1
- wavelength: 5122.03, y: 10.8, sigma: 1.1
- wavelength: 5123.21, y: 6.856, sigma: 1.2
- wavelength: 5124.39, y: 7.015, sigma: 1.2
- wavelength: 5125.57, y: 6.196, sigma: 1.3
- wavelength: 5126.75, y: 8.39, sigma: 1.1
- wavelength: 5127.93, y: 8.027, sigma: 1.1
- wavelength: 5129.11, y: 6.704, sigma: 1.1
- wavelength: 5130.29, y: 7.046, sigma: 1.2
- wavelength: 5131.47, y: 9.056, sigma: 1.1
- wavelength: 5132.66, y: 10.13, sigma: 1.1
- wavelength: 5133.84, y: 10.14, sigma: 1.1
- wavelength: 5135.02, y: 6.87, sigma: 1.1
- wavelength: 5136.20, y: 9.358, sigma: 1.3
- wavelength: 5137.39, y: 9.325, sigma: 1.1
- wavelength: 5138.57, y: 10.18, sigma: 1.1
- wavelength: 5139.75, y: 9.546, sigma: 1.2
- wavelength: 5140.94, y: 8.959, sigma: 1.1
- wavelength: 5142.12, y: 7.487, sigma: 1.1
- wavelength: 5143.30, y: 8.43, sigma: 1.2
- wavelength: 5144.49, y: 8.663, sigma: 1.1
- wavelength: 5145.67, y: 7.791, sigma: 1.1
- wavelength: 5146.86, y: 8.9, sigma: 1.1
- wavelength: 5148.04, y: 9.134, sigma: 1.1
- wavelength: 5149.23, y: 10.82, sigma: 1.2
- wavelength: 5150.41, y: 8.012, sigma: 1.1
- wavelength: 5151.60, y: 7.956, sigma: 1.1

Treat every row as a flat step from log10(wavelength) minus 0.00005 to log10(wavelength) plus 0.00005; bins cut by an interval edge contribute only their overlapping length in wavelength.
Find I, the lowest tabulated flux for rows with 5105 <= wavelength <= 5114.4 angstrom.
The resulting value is 6.987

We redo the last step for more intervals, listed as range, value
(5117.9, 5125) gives 6.856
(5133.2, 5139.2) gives 6.87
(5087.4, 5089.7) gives 7.781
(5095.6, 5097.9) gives 8.352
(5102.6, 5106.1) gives 7.346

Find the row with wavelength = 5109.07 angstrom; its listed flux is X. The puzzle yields 7.557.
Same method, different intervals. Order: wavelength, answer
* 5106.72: 6.987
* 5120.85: 9.208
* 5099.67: 7.454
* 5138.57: 10.18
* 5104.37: 9.521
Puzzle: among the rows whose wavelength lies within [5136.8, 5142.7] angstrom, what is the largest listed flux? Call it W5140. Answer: 10.18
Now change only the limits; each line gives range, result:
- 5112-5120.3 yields 11.11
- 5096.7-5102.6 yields 10.02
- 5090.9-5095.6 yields 10.43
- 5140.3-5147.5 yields 8.959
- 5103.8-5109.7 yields 9.521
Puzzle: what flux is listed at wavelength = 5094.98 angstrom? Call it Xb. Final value 6.008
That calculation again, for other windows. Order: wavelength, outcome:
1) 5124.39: 7.015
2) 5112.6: 8.527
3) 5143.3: 8.43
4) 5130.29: 7.046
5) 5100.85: 7.227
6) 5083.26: 6.691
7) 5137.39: 9.325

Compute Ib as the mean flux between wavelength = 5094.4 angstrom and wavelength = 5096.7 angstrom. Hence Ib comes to 7.18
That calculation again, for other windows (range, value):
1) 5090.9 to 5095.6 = 8.94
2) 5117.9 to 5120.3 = 9.13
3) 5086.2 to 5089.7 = 7.83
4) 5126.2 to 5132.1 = 7.85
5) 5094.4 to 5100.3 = 7.86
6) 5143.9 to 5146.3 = 8.23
